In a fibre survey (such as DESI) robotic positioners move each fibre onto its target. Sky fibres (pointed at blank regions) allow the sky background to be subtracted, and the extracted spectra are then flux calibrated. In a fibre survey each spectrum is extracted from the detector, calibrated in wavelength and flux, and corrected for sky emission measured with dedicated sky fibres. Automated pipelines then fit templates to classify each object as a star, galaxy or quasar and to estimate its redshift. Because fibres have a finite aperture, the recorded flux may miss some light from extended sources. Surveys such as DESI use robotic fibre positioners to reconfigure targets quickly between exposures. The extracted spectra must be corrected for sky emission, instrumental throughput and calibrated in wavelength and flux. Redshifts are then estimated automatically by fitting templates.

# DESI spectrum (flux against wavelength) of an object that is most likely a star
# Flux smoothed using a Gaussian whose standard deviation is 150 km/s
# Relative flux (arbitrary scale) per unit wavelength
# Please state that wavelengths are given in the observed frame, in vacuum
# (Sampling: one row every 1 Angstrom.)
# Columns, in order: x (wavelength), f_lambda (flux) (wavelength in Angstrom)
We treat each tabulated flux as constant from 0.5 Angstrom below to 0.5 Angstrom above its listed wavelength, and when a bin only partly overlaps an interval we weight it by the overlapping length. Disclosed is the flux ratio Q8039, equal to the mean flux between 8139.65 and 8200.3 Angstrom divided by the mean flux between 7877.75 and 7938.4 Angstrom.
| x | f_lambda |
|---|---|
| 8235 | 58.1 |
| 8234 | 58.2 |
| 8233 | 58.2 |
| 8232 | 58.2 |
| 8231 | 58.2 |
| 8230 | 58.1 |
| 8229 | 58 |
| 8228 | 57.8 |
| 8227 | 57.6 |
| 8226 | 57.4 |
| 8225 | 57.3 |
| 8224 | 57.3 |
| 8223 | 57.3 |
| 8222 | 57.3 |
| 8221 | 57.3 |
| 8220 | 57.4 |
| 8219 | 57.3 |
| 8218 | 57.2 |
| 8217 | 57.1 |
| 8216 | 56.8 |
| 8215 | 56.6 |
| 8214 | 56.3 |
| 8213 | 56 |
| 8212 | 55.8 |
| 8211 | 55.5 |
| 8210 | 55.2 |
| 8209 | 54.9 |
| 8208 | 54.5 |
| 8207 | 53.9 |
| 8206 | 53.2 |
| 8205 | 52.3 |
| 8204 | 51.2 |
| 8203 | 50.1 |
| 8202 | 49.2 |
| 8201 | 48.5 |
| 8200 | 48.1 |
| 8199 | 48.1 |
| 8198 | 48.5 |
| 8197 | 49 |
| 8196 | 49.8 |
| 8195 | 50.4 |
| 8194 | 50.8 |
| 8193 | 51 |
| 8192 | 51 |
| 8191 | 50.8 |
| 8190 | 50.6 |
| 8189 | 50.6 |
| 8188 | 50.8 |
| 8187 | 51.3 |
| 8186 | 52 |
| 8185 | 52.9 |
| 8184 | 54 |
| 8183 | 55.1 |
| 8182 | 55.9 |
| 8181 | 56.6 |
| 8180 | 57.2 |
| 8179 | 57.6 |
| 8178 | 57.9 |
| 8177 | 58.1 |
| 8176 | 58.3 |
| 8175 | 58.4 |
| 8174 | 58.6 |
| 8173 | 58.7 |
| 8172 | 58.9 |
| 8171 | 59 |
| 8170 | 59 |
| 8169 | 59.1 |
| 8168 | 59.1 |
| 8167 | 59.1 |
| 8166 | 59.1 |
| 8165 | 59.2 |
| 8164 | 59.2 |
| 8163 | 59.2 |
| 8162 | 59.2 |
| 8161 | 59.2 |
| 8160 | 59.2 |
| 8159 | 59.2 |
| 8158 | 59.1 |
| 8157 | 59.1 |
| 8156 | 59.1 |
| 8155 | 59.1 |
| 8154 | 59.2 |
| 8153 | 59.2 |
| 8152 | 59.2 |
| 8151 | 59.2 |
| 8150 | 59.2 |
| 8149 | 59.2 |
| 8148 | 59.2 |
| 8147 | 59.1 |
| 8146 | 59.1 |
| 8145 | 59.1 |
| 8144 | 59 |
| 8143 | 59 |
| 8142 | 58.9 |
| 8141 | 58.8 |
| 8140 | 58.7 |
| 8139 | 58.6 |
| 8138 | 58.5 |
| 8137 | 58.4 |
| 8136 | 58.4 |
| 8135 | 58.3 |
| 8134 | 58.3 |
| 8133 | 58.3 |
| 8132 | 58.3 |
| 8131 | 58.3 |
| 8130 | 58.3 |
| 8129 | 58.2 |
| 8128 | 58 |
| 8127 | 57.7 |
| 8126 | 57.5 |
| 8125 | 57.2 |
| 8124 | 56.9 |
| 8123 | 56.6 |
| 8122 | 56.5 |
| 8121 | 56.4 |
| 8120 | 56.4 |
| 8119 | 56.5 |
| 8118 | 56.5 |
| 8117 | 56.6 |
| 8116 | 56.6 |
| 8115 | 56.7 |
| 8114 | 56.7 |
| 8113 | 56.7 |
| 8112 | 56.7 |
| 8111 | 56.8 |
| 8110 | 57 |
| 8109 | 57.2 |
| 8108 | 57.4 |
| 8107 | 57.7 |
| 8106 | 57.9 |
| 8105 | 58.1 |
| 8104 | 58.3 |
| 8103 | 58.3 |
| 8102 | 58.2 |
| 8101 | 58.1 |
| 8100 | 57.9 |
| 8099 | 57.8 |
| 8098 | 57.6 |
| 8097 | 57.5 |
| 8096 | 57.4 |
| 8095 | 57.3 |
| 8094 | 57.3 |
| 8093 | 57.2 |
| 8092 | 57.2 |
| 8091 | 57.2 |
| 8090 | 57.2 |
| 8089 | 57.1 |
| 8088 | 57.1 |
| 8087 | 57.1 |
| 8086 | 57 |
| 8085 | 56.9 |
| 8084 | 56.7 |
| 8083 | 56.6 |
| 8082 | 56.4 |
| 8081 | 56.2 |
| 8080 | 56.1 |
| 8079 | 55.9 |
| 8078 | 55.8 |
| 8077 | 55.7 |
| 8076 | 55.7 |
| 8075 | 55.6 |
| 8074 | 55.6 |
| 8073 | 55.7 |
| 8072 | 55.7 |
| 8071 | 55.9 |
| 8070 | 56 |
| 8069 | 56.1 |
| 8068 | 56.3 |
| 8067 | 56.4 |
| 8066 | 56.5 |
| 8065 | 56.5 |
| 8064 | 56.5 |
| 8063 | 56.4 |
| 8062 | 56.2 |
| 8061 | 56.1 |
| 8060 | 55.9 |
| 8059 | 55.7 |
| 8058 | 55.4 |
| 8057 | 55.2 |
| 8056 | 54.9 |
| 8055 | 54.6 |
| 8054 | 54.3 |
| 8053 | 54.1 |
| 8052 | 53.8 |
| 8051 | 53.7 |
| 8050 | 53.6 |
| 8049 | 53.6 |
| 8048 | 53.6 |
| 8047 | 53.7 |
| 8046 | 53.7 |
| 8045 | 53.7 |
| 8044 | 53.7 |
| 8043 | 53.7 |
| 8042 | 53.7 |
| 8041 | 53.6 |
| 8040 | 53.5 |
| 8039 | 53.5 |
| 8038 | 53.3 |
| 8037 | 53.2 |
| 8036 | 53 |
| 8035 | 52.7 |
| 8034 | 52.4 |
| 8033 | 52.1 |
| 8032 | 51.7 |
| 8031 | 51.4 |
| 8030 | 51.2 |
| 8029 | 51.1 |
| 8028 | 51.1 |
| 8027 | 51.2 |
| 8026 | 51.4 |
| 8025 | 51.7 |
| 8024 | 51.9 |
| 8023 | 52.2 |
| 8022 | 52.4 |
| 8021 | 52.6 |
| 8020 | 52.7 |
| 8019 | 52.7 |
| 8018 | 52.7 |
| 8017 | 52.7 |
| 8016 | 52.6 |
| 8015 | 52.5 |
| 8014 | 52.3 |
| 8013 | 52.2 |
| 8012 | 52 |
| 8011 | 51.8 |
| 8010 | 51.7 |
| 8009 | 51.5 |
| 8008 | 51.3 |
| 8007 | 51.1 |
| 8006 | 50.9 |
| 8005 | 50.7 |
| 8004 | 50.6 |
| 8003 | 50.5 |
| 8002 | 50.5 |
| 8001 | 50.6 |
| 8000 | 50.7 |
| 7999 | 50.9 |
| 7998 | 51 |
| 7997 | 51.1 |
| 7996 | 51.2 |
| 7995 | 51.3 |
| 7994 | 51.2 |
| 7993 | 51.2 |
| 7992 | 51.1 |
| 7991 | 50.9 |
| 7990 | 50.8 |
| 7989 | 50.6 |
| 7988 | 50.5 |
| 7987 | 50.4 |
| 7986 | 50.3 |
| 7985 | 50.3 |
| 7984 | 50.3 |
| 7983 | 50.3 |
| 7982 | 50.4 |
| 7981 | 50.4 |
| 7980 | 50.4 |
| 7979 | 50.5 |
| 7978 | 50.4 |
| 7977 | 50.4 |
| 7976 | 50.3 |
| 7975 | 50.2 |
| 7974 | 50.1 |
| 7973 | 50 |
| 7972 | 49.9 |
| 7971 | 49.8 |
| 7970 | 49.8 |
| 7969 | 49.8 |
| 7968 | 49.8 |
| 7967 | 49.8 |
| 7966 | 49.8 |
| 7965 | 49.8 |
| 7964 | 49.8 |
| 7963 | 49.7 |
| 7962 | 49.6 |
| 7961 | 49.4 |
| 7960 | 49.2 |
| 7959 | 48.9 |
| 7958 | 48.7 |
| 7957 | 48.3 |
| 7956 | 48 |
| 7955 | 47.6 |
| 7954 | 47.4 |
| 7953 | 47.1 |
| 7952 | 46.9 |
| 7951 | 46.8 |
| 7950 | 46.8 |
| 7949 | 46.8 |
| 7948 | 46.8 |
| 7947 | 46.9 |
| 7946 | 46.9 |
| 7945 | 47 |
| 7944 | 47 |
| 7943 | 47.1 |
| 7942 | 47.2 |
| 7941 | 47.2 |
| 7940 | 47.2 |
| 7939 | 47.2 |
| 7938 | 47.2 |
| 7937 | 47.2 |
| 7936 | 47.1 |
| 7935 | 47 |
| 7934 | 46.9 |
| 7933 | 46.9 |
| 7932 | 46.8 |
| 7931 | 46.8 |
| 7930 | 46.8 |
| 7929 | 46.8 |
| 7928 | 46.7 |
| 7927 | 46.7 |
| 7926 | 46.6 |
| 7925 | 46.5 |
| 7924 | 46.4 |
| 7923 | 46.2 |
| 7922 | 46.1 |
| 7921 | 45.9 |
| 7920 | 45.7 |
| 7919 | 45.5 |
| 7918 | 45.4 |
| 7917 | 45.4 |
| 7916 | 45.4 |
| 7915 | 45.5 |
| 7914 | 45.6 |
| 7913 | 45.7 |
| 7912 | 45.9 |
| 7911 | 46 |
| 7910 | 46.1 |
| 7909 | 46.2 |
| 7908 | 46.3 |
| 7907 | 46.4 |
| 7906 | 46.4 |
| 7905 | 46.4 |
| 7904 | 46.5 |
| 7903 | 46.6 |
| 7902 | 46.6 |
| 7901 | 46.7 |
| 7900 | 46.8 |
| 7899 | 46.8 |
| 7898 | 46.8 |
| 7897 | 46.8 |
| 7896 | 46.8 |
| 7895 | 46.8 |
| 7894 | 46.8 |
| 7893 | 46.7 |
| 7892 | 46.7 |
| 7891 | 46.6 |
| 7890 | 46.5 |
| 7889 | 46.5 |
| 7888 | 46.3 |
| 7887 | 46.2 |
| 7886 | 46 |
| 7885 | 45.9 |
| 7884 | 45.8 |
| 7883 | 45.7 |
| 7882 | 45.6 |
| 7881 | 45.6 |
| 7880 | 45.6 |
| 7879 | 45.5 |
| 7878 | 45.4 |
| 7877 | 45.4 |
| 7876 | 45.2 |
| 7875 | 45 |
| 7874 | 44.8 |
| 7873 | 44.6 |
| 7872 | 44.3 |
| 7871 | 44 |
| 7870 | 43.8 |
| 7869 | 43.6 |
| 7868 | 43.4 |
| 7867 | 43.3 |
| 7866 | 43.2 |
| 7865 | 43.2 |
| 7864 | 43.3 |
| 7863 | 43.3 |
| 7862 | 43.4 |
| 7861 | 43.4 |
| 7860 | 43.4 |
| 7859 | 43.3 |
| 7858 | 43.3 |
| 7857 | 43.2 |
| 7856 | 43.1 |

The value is 1.22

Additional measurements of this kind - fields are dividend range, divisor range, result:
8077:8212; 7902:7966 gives 1.20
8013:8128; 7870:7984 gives 1.17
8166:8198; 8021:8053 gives 1.04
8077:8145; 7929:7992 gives 1.18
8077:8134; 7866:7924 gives 1.25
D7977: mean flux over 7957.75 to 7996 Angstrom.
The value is 50.2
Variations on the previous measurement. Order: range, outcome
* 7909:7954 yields 46.5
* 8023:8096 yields 54.8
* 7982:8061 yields 52.3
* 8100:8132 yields 57.3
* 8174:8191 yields 54.8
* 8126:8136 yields 58.2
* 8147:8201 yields 56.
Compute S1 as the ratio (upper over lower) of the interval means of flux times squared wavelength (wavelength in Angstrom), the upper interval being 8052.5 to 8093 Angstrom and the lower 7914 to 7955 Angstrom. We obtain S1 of 1.25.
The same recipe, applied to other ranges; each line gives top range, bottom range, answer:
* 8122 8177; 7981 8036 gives 1.18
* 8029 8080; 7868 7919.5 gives 1.24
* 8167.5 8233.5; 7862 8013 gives 1.23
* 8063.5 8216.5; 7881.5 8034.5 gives 1.21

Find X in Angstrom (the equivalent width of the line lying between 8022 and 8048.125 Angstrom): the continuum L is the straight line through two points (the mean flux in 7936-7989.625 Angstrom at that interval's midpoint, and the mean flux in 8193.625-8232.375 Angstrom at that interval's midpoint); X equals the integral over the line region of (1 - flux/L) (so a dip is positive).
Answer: -1.1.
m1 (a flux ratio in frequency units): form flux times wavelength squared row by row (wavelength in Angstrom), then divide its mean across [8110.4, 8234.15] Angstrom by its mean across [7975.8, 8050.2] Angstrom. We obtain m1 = 1.14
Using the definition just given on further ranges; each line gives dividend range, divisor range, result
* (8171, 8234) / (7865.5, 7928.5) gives 1.29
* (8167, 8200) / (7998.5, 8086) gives 1.05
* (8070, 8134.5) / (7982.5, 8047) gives 1.13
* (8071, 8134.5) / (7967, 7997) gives 1.17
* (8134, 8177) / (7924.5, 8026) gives 1.24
